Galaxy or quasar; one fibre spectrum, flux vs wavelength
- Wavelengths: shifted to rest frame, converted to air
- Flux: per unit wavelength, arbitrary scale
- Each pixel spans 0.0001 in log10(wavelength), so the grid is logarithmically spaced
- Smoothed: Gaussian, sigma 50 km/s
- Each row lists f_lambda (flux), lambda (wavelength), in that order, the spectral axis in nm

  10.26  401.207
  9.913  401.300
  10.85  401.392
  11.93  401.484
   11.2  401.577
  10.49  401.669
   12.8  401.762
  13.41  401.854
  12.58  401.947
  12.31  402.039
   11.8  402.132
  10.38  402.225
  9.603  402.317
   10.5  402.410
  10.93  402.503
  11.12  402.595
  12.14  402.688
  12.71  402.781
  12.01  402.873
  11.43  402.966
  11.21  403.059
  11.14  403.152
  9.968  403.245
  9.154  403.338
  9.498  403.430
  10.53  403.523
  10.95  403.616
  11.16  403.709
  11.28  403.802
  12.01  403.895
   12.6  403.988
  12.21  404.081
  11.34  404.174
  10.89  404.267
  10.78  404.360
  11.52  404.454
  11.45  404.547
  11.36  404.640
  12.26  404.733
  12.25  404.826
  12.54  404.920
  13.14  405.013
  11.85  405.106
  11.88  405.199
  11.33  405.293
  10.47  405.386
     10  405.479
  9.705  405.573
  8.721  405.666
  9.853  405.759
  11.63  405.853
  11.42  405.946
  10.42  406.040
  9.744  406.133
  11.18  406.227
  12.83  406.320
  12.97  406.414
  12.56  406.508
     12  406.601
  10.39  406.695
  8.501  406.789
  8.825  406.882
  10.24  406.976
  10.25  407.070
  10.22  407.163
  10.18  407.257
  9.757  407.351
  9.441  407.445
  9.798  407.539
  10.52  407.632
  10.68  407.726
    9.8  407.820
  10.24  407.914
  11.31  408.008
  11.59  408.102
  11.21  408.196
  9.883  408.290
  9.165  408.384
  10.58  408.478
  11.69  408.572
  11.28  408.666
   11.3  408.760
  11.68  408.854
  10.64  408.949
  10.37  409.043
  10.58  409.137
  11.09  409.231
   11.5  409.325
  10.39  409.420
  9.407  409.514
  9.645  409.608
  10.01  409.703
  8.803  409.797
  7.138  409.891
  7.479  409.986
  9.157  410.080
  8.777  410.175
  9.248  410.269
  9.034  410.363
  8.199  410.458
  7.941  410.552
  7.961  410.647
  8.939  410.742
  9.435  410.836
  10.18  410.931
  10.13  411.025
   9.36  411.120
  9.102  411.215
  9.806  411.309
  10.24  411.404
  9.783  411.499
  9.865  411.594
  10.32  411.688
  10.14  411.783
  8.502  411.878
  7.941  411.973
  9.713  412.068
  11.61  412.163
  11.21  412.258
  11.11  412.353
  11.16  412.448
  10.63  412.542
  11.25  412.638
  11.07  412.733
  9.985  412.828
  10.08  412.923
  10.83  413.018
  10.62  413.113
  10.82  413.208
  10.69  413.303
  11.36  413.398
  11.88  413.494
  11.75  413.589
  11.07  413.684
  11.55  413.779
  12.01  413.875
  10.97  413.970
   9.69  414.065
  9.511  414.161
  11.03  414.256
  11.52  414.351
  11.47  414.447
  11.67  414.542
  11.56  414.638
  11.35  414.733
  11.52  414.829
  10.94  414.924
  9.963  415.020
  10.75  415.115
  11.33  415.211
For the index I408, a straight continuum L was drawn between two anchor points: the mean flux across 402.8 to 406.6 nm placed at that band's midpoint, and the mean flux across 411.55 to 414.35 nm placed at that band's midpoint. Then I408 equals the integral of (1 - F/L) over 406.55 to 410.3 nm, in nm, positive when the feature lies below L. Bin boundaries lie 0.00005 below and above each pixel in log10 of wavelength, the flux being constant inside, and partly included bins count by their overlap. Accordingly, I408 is 0.29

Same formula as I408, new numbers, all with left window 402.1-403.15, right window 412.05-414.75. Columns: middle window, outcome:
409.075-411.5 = 0.38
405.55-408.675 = 0.17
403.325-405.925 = 0.00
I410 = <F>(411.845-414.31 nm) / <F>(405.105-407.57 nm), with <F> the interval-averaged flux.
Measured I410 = 1.0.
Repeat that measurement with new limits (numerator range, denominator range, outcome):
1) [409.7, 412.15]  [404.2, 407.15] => 0.83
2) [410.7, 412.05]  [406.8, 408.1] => 0.95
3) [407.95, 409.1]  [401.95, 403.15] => 0.96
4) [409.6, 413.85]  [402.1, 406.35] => 0.89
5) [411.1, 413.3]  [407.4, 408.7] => 0.97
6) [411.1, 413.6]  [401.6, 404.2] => 0.92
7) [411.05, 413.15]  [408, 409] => 0.93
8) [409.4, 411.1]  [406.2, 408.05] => 0.85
